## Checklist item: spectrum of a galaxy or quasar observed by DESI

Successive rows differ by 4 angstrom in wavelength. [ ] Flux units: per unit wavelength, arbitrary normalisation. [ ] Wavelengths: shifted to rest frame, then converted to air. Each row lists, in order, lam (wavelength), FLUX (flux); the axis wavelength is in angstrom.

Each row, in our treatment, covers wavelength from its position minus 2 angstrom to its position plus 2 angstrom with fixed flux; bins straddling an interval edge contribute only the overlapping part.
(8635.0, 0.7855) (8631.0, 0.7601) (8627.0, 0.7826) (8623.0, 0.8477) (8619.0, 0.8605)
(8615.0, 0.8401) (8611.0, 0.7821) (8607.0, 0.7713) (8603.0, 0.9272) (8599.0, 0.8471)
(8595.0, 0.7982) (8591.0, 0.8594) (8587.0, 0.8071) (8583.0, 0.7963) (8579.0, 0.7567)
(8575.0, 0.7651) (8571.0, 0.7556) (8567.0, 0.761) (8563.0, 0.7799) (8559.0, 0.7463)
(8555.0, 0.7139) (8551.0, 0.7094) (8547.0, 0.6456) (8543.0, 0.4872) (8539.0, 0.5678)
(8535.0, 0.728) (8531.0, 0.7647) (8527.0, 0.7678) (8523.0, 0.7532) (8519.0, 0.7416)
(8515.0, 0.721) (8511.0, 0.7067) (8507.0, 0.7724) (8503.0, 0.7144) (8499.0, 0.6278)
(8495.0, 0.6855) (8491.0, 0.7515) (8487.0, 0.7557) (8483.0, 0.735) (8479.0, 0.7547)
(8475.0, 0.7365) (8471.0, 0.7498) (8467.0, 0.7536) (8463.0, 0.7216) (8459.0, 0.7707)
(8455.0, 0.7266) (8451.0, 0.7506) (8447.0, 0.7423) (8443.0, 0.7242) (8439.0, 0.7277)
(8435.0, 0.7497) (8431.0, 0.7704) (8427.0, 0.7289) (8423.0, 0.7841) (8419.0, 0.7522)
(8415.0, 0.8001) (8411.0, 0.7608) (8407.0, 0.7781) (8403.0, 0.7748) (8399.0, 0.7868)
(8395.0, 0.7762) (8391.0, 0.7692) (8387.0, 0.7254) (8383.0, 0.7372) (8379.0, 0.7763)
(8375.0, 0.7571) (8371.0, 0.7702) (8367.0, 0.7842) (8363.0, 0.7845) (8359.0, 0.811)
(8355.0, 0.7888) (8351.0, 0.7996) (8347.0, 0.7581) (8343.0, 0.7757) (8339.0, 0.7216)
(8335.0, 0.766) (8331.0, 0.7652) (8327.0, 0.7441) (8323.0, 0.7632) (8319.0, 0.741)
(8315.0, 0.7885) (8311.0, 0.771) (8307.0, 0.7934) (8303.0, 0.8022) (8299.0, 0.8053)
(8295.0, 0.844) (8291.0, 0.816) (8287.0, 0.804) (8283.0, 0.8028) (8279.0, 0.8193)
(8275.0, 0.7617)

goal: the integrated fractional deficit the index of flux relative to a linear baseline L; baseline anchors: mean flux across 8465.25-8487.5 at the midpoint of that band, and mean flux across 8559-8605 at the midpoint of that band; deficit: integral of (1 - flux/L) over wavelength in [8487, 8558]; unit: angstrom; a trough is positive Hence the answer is 6.5 angstrom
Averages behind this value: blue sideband 0.747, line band 0.7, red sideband 0.802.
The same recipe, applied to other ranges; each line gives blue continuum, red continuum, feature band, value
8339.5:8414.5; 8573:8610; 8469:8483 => 0.82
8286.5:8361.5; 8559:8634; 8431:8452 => 1.32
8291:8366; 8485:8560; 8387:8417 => -0.95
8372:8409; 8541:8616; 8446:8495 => 1.37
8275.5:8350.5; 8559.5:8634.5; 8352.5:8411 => 1.10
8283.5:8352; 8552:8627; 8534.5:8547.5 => 3.38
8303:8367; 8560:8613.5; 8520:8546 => 3.76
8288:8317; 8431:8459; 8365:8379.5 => 0.03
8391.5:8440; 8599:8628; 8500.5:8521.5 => 1.82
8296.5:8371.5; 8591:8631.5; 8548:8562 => 1.61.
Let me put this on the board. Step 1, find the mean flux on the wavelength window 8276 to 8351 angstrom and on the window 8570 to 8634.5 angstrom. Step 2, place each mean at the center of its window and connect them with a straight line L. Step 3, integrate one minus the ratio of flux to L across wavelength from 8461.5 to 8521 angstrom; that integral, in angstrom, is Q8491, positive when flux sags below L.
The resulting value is 5.28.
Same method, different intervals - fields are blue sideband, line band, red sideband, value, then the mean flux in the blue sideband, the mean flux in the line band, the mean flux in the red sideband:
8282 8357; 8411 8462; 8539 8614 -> 1.2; 0.781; 0.752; 0.758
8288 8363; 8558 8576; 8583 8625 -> 1.4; 0.781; 0.762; 0.832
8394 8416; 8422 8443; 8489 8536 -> 0.5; 0.779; 0.748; 0.728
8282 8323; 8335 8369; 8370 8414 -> 0.1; 0.795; 0.777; 0.765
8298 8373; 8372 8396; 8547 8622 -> 0.7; 0.775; 0.757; 0.79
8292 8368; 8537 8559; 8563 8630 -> 4.6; 0.78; 0.636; 0.808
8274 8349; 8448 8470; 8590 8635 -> 1.6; 0.781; 0.745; 0.823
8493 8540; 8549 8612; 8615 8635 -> -1.0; 0.716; 0.786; 0.813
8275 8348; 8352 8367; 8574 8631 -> -0.1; 0.782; 0.794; 0.816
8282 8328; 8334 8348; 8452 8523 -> 0.4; 0.79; 0.754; 0.732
